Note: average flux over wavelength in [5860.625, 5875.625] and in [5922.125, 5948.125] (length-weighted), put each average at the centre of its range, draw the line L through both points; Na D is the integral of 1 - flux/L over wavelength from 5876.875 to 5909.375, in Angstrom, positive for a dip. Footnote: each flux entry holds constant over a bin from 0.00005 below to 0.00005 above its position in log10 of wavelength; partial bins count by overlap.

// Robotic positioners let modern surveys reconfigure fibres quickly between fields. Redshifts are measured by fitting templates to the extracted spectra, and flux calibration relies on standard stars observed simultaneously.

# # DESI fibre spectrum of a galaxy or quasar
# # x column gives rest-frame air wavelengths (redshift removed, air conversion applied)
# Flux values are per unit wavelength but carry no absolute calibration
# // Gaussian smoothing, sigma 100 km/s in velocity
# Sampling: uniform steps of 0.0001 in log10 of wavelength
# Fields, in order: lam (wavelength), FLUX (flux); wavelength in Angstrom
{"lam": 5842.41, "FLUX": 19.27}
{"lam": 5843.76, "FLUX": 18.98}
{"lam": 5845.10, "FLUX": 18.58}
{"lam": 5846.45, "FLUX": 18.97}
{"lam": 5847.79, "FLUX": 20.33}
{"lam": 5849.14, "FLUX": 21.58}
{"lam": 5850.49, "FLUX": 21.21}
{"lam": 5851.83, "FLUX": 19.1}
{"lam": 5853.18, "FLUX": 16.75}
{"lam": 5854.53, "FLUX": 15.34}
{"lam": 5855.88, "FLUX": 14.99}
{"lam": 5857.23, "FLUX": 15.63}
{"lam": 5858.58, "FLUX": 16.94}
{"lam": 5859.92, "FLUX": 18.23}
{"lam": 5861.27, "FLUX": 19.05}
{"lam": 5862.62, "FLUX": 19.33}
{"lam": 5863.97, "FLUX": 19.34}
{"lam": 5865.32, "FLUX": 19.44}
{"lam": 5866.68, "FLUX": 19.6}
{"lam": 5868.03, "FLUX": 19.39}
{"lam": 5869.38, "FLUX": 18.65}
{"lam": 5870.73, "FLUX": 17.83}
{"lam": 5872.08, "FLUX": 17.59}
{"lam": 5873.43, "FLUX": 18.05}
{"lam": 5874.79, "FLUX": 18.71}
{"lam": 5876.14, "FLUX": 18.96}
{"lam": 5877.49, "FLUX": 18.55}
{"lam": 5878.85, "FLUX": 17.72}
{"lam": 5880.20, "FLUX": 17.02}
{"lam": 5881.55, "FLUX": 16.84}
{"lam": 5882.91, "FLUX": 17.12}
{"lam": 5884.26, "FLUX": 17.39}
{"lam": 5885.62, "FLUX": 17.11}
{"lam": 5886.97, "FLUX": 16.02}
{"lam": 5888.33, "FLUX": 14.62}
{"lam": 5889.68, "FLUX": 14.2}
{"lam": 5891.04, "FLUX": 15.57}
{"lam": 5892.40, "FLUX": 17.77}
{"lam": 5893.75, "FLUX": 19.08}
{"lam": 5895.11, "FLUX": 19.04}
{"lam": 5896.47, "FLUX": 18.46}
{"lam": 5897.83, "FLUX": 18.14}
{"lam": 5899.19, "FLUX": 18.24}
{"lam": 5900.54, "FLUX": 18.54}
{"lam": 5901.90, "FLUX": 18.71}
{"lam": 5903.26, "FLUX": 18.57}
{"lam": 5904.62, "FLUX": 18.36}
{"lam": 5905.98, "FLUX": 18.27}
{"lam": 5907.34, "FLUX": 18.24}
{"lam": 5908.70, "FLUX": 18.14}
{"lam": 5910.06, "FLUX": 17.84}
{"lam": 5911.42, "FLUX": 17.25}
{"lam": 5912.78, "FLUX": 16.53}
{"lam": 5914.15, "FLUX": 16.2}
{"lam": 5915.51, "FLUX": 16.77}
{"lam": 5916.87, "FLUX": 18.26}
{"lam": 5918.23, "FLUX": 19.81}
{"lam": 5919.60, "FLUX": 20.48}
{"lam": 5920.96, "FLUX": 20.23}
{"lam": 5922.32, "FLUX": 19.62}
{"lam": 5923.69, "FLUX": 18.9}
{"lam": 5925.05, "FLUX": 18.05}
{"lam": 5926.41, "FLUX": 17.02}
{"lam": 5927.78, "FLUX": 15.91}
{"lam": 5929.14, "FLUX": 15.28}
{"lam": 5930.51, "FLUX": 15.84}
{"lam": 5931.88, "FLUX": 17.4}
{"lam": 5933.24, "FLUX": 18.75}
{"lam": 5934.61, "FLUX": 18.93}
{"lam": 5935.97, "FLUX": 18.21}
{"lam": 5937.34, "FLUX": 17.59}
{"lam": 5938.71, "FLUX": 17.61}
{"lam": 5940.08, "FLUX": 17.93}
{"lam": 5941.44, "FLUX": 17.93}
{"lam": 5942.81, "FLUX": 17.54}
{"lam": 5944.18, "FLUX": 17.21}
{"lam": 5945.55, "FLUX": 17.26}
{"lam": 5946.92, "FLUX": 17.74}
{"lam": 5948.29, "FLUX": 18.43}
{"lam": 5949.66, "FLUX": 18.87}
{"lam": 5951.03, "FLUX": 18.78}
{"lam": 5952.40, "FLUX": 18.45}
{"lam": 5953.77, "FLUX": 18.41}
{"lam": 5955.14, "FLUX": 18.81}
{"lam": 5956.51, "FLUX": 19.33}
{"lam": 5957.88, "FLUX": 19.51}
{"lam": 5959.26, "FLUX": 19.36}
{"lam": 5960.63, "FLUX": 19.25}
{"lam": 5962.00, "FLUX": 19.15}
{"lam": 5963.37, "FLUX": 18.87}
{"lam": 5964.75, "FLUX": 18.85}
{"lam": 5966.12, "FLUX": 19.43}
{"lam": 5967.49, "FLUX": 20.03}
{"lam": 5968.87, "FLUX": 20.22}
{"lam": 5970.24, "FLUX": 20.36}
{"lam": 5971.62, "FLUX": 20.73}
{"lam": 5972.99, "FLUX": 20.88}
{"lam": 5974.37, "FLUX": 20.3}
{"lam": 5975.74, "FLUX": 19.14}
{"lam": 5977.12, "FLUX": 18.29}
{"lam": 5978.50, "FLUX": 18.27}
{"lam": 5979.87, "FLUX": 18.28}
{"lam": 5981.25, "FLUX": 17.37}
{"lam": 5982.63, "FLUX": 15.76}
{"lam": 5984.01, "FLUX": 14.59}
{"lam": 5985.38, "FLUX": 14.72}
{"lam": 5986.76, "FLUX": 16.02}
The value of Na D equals 1.4 Angstrom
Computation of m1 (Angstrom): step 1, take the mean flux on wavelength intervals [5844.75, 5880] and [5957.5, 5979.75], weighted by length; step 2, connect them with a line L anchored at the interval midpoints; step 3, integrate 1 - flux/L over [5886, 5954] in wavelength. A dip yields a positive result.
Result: 4.3 Angstrom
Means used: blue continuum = 18.4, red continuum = 19.5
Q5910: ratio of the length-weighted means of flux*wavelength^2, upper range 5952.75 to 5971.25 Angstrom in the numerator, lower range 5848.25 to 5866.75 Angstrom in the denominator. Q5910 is 1.1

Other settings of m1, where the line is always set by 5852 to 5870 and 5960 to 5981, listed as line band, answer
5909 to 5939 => 1.50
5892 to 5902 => -0.05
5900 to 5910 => 0.09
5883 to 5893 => 1.18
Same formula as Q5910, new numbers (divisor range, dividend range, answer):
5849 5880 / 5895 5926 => 1.02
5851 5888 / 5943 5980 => 1.10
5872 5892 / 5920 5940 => 1.07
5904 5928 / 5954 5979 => 1.09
